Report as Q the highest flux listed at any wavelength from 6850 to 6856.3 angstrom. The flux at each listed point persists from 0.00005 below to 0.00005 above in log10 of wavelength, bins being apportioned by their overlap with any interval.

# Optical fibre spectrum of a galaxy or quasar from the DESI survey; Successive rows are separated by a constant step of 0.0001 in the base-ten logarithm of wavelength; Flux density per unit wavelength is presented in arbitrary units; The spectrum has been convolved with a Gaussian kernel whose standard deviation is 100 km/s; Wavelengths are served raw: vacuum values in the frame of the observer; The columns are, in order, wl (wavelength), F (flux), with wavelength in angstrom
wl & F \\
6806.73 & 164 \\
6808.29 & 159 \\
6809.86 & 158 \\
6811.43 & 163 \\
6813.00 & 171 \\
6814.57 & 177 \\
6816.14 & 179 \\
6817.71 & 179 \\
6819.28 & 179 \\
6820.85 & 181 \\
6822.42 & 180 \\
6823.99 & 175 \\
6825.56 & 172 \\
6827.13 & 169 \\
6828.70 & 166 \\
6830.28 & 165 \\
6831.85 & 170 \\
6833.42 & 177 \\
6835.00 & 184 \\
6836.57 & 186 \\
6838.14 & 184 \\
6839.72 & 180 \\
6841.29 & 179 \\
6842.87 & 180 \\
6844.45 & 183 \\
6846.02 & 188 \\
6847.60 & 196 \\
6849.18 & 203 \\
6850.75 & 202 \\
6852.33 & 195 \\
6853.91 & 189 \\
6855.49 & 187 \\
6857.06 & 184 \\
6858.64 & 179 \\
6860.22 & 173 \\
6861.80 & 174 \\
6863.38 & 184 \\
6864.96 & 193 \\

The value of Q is 202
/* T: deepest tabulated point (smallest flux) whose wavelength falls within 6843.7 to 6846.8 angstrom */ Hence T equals 183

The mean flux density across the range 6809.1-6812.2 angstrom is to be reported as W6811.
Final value 160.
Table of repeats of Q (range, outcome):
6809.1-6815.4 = 177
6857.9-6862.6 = 179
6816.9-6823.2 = 181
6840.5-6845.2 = 183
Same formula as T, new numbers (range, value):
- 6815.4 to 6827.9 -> 169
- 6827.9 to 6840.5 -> 165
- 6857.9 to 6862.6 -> 173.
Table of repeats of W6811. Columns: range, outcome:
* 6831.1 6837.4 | 179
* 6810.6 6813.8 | 167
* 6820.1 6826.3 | 177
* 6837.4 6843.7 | 180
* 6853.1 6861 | 183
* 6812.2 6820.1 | 177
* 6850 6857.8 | 191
